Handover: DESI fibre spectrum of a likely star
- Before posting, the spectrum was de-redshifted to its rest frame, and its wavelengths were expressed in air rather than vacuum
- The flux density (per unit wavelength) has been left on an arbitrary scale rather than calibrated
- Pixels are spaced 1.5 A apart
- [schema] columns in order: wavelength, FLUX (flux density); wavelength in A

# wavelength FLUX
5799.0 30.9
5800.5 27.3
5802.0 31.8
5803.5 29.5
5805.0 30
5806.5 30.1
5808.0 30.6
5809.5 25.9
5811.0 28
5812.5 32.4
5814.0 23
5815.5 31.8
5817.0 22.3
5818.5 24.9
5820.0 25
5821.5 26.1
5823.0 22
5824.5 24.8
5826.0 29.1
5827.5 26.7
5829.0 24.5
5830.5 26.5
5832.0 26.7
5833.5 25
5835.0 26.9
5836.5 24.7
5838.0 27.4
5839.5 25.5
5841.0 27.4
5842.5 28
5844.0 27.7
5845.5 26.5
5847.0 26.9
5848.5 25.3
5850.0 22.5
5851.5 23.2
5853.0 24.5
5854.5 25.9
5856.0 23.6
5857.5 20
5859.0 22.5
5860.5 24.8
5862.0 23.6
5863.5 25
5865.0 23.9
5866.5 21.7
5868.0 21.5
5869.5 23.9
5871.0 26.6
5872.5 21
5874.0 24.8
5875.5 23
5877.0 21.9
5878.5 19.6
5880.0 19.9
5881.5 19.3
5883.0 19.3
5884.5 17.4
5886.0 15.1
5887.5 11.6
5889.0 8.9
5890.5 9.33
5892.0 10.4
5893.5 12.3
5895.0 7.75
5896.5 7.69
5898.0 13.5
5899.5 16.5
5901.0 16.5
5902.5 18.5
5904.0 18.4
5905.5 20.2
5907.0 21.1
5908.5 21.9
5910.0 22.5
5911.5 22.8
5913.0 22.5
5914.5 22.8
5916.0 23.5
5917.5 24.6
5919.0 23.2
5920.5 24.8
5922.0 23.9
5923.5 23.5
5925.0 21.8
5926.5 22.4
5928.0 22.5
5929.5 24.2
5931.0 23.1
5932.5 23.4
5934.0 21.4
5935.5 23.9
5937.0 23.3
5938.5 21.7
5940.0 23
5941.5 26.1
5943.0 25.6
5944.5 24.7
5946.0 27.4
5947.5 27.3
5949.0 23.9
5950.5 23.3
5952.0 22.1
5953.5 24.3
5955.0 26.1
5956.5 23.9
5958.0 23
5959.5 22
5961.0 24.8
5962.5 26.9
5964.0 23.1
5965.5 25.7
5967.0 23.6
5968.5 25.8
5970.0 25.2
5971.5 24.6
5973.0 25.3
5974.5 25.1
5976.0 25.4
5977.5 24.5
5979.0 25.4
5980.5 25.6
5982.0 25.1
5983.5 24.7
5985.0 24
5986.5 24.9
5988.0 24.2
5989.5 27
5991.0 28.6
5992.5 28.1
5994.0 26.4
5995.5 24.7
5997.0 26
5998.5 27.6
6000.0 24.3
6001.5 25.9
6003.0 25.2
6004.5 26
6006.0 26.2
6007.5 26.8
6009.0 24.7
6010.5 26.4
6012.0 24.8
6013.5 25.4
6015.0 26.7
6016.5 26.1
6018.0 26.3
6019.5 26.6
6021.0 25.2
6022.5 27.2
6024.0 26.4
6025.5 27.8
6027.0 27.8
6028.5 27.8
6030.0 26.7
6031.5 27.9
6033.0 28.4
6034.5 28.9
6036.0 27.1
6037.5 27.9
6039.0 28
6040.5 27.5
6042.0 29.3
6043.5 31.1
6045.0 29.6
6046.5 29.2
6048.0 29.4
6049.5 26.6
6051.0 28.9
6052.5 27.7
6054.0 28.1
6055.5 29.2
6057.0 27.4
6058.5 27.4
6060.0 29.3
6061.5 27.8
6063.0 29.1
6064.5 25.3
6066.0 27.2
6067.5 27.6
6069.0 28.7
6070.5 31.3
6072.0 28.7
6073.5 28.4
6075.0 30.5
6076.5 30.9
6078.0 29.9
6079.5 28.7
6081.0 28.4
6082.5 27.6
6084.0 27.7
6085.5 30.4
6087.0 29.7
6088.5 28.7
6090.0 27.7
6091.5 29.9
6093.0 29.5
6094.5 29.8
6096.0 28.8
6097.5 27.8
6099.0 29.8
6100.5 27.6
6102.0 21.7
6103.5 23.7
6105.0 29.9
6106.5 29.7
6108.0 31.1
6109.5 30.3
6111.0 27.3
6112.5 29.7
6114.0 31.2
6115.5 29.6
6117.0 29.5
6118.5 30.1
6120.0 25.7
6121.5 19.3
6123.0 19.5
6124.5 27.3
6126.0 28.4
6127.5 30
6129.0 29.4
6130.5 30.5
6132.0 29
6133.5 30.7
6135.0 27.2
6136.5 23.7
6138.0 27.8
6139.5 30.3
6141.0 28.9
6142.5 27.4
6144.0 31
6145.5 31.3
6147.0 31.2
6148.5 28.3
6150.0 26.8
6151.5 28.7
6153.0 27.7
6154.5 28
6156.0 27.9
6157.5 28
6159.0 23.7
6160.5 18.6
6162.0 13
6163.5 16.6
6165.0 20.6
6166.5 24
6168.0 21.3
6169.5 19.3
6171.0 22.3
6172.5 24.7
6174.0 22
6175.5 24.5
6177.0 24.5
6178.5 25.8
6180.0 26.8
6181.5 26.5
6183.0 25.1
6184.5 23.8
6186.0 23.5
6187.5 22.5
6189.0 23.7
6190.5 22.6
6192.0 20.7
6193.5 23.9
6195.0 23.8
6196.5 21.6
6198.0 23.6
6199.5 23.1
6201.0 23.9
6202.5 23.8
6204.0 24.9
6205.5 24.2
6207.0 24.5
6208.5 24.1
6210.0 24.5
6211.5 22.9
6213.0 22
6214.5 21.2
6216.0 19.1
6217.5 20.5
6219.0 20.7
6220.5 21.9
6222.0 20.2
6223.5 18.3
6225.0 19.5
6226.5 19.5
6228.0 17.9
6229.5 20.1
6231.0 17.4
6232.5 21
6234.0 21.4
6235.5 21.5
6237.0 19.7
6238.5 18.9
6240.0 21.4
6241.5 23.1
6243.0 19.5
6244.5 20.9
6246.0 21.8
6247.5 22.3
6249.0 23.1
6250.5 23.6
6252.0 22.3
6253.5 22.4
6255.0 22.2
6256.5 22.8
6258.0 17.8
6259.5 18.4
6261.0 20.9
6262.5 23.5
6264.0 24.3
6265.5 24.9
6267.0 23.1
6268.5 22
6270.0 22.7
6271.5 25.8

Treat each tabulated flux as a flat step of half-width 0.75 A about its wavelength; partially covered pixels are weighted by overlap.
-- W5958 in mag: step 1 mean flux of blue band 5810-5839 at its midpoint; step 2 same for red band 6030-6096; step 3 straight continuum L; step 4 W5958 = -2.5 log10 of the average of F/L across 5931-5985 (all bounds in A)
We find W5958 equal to 0.13 mag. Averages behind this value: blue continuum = 26.2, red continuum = 28.6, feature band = 24.5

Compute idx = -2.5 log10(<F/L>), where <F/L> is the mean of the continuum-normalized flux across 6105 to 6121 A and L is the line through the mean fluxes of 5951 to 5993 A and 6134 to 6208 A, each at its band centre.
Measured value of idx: -0.18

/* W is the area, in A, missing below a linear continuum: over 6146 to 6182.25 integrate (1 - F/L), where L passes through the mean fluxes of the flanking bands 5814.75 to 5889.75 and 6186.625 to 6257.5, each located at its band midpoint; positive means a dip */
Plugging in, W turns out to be -3.6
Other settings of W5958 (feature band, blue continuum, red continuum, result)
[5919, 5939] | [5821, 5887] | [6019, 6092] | 0.109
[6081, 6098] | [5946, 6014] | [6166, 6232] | -0.207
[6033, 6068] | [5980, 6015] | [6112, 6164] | -0.079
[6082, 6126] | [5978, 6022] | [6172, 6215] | -0.134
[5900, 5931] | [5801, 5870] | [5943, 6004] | 0.155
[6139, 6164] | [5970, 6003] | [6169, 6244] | -0.144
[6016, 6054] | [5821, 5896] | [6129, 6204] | -0.169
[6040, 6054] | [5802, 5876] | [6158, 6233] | -0.217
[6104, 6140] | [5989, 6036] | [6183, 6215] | -0.144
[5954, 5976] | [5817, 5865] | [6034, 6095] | 0.103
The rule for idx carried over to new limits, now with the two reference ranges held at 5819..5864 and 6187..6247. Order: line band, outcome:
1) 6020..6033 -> -0.16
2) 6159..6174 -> 0.09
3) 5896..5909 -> 0.39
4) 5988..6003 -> -0.11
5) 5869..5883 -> 0.13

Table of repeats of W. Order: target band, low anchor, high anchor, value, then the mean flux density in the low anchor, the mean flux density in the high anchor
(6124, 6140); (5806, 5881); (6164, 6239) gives -4.0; 25.1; 22.3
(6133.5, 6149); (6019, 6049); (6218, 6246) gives -3.3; 28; 20.2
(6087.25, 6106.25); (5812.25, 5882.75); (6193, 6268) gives -4.4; 24.6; 21.8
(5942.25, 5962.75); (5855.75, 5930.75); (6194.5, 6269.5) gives -4.4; 20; 21.7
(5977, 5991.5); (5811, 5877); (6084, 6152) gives 0.8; 25.1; 28.3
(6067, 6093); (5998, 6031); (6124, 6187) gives -3.1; 26.3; 25.8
